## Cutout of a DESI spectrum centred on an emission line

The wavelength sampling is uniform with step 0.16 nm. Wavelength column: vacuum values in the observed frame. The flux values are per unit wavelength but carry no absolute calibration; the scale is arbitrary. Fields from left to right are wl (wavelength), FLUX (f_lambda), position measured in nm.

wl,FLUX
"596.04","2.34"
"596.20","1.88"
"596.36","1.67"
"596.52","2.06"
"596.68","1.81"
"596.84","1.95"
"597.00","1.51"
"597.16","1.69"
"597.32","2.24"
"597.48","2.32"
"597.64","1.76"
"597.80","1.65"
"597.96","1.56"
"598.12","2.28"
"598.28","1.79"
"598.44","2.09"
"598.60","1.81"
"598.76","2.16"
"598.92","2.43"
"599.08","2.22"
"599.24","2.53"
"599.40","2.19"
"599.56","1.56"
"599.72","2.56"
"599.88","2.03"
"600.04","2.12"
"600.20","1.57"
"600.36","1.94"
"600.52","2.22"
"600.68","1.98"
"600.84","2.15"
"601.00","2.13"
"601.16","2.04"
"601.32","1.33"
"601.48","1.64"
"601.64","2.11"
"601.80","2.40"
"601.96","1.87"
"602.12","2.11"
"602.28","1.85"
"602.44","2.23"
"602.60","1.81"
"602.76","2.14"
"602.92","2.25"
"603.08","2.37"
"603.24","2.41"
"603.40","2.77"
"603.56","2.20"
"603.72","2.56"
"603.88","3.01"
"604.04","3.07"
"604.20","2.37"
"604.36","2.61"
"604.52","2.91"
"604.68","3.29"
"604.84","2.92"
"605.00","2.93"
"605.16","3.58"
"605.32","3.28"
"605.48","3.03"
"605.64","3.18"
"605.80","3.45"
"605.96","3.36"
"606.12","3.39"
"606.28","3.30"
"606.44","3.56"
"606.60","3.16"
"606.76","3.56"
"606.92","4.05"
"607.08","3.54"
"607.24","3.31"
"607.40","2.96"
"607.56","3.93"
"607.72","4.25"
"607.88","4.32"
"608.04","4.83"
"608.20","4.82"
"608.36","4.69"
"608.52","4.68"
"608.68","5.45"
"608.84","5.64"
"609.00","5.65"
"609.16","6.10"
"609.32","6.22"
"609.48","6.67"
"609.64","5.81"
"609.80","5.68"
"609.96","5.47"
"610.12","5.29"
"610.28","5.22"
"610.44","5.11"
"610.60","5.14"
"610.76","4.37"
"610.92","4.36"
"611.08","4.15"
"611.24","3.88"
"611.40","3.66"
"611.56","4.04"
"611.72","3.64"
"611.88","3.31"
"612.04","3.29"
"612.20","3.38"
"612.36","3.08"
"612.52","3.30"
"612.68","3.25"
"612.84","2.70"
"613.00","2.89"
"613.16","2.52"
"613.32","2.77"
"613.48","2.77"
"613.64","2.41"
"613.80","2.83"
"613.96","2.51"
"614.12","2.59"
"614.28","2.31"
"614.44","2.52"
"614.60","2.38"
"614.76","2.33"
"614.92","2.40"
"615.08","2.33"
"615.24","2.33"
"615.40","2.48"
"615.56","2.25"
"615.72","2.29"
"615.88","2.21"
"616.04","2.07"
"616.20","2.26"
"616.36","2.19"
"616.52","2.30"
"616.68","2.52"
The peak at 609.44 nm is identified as C IV 1549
